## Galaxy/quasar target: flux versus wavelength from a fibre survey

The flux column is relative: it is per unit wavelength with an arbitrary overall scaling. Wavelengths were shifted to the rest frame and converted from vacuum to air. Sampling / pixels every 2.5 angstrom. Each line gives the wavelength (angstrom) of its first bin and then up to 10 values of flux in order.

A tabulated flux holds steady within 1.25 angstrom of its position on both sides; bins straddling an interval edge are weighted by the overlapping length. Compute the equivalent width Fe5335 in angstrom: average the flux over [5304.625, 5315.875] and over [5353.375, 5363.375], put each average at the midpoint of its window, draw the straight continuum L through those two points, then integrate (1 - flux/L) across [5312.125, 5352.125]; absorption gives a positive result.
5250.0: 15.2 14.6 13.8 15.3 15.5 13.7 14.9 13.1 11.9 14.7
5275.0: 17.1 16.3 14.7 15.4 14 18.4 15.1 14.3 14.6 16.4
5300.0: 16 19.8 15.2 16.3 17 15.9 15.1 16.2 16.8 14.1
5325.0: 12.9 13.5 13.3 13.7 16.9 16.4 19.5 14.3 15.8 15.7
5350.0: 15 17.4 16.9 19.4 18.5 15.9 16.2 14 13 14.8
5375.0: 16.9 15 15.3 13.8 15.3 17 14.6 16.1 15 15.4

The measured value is 3.4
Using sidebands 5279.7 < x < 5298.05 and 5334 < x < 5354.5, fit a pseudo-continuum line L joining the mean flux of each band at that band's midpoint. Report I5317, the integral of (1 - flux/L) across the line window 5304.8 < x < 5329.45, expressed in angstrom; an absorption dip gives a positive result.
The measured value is 0.97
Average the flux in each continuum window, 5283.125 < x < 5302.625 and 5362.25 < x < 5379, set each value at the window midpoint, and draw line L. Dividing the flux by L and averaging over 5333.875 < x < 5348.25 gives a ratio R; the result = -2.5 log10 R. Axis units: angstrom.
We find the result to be -0.07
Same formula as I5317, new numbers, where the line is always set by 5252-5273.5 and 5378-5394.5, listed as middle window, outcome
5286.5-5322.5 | -3.94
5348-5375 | -1.89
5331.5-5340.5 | -0.98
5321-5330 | 0.72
